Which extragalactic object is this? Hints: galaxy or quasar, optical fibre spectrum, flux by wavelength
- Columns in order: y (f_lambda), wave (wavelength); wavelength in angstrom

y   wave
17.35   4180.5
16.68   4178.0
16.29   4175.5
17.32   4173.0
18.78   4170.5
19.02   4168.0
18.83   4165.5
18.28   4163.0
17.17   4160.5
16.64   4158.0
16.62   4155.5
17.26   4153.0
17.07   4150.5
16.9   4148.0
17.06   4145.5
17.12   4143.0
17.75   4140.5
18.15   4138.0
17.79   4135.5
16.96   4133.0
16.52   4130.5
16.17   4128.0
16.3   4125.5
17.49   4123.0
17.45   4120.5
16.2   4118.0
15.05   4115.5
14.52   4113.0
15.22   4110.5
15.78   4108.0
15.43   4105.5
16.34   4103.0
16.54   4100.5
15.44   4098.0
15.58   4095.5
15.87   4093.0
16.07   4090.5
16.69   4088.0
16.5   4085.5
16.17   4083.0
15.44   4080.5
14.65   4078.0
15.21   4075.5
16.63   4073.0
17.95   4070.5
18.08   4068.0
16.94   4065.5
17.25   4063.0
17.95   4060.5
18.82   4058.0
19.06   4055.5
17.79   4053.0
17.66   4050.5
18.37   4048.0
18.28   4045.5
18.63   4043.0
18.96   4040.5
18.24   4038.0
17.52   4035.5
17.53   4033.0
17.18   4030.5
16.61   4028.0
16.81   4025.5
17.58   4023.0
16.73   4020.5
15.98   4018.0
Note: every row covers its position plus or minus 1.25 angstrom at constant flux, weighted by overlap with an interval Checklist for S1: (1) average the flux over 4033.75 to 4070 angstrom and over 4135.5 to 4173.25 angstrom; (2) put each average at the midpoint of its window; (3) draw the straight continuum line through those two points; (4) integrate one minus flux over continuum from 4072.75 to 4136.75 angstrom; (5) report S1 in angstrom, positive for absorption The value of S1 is 6.37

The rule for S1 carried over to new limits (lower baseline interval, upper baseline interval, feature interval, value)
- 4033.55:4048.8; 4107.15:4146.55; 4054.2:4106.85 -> 2.78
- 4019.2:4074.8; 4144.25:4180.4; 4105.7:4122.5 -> 1.71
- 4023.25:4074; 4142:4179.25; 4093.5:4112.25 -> 2.00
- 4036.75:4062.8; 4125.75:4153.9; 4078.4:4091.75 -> 1.33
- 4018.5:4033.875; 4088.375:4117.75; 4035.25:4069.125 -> -3.21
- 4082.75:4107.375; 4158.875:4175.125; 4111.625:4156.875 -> 0.98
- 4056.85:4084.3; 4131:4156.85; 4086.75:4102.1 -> 0.83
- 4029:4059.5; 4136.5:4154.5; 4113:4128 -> 1.05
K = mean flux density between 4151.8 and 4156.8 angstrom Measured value 16.9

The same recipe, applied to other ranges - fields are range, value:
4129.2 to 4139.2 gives 17.3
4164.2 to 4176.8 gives 18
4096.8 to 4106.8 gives 15.9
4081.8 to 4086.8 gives 16.3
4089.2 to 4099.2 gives 15.7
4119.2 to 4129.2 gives 16.9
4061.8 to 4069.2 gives 17.4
